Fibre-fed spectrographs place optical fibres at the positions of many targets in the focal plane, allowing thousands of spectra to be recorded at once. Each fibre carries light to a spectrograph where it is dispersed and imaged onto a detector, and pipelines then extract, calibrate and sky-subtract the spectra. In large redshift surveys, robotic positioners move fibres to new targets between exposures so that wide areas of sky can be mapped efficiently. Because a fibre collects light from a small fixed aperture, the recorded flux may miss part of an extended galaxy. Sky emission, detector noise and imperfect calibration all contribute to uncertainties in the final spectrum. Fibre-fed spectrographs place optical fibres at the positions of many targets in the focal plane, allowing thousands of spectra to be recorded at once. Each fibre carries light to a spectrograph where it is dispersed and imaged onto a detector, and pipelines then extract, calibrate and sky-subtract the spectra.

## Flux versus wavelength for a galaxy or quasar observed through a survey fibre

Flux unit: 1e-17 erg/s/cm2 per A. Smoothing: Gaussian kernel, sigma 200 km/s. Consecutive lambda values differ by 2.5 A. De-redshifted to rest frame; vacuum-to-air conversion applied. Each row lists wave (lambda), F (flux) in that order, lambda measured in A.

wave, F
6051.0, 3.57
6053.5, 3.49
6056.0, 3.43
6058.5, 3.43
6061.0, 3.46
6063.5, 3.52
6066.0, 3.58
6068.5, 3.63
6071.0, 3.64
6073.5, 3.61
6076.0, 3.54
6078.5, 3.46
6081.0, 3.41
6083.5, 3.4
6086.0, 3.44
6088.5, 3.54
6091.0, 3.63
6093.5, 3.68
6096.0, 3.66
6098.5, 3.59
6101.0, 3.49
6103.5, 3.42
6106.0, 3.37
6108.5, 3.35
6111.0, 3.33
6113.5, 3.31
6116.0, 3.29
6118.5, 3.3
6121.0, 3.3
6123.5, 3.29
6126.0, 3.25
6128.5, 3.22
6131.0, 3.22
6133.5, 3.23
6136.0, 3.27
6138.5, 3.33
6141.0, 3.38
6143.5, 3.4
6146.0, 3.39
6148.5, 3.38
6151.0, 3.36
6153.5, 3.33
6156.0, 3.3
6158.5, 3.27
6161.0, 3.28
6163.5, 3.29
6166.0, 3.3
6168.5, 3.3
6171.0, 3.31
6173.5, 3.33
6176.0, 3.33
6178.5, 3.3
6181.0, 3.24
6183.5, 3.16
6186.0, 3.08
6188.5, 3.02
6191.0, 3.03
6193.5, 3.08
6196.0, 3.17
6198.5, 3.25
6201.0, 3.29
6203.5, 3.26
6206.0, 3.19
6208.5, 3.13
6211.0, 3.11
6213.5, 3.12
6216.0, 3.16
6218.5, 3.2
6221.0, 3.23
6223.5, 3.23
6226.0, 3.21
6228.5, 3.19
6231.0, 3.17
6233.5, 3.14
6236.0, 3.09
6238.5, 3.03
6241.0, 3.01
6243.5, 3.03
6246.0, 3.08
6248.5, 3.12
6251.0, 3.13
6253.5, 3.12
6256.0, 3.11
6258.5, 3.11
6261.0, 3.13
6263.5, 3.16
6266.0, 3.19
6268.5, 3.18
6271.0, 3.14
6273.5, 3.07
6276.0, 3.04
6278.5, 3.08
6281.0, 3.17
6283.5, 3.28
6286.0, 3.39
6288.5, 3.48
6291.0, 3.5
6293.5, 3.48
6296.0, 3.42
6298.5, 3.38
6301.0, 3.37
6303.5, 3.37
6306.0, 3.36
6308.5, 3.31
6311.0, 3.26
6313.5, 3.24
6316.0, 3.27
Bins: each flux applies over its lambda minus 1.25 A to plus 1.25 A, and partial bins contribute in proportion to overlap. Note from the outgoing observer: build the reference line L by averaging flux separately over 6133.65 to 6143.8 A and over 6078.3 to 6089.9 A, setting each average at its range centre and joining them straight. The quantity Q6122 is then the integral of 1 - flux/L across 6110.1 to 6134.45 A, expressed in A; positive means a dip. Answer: 0.7 A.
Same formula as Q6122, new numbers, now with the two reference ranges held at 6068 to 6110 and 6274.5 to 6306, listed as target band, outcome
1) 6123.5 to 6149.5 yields 1.3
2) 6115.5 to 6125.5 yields 0.6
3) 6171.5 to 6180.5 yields 0.3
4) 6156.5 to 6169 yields 0.6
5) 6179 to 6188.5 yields 0.8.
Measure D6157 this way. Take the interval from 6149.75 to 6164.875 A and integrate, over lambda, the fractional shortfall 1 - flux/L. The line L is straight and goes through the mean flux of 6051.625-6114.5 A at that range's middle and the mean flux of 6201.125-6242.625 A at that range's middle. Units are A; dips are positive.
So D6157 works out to 0.0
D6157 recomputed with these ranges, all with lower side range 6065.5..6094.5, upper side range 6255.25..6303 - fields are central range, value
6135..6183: 1.5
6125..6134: 0.6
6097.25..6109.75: 0.2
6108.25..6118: 0.5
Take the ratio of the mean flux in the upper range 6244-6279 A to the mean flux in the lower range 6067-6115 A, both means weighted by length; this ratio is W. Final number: 0.9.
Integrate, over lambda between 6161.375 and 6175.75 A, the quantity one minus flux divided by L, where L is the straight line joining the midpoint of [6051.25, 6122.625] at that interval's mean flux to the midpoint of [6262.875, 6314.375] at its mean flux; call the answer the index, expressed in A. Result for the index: 0.4 A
